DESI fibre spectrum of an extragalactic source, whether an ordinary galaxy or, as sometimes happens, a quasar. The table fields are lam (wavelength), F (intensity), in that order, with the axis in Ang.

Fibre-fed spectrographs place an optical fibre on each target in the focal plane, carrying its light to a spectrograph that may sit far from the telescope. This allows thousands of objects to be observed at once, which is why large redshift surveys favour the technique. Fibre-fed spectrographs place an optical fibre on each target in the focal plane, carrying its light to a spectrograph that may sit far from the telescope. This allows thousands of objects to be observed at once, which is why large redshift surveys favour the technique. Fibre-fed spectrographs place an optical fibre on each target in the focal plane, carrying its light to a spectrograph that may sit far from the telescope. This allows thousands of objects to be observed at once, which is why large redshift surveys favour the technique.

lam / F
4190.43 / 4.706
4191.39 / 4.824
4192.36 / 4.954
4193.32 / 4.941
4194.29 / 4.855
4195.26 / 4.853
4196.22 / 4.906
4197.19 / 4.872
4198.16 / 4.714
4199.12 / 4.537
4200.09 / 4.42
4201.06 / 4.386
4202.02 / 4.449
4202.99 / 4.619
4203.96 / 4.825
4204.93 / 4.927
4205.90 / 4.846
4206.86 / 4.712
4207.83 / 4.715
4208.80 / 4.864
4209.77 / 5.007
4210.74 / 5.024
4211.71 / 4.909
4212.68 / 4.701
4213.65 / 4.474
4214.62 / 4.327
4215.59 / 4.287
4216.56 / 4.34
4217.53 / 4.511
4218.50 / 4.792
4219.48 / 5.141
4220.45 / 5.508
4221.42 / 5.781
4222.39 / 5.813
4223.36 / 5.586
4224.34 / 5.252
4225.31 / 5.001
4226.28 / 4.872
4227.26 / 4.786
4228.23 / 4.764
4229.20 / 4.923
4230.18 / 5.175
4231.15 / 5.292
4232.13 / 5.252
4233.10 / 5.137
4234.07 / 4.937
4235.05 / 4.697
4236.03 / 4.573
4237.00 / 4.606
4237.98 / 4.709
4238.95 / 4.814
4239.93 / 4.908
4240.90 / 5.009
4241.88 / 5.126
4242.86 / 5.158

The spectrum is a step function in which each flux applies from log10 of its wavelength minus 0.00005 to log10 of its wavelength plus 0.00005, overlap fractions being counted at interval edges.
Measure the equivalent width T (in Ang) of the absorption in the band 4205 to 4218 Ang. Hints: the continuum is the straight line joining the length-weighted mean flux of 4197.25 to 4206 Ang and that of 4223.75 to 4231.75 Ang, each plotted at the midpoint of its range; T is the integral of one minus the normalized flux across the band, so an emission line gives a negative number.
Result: 0.3 Ang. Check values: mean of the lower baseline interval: 4.64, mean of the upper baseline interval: 5.01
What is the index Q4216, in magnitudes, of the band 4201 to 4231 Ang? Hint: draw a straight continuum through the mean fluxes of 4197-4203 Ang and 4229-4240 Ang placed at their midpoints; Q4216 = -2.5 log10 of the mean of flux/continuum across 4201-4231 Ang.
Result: -0.04 mag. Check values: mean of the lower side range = 4.55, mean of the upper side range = 4.92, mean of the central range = 4.89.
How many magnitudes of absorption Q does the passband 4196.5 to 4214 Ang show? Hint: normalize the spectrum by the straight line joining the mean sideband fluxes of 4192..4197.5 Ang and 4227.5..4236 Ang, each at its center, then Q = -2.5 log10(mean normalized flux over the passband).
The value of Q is 0.044 mag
